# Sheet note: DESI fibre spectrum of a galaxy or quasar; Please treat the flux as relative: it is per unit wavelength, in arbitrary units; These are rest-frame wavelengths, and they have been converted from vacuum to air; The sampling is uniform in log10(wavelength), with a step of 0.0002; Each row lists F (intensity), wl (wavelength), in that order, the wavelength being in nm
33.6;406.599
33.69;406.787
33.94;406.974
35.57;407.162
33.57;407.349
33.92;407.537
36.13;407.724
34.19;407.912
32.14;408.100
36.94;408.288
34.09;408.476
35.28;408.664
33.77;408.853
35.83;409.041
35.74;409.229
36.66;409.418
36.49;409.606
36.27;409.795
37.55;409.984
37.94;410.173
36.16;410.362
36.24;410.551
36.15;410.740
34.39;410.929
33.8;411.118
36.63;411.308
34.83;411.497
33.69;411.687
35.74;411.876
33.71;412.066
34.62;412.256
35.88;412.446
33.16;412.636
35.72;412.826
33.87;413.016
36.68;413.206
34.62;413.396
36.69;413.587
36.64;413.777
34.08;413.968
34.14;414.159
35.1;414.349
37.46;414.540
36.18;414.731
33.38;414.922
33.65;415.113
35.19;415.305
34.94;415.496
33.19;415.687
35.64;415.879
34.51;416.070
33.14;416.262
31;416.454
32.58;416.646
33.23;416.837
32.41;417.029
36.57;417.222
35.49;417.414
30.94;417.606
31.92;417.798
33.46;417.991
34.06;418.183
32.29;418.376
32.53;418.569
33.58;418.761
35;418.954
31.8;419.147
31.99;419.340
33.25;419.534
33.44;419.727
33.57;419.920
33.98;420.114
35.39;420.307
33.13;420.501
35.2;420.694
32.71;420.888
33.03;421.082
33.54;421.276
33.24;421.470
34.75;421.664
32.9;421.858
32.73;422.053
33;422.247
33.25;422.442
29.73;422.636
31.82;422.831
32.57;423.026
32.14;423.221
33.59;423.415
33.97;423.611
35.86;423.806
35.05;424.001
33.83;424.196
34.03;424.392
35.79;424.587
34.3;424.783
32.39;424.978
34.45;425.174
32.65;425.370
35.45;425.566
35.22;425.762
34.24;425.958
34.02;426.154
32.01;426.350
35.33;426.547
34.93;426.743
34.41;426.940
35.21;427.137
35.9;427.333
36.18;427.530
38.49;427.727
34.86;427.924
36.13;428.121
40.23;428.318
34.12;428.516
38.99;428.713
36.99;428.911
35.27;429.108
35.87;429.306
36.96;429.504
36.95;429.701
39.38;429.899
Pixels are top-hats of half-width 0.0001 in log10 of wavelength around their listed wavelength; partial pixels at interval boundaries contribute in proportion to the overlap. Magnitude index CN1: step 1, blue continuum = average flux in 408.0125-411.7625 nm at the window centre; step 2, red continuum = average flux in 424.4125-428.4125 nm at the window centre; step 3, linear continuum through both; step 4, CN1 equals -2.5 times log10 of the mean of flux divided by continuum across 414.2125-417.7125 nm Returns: 0.039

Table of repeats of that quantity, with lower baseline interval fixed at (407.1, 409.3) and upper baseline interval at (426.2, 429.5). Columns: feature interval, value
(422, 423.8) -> 0.093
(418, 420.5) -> 0.064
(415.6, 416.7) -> 0.059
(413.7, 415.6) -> 0.003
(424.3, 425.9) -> 0.046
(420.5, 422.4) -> 0.067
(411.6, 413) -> 0.012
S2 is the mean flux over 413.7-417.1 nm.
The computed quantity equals 34.2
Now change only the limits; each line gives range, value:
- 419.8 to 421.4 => 33.8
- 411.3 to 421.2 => 34.1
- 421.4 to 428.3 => 34.2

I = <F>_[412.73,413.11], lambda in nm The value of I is 34.8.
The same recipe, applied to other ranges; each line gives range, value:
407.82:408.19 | 33.2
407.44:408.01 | 34.7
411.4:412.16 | 34.5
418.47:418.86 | 33.1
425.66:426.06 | 34.8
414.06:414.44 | 34.7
